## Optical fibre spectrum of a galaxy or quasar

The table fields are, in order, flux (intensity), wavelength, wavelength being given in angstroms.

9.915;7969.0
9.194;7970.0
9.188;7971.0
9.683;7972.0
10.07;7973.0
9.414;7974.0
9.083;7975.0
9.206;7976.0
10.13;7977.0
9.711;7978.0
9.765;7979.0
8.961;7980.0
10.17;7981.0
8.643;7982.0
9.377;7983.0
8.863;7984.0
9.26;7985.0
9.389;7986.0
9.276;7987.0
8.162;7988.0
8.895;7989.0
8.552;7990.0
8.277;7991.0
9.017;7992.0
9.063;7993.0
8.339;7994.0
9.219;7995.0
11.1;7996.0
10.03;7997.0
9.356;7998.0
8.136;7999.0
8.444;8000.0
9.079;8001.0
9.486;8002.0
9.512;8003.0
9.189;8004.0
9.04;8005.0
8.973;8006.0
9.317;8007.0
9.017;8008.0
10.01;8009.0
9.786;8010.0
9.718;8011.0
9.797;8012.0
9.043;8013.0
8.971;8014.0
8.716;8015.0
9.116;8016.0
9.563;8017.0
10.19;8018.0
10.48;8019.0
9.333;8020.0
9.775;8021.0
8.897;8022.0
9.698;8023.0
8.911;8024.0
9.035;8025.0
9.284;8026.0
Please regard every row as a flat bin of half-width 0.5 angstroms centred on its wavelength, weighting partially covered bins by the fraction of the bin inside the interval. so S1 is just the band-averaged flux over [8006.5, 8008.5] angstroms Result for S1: 9.17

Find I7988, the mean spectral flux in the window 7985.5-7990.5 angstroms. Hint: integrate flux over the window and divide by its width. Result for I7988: 8.85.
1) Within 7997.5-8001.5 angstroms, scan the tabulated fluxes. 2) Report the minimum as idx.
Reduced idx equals 8.136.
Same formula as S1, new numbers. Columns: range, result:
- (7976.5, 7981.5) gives 9.75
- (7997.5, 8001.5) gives 8.75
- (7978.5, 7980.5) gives 9.36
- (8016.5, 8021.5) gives 9.87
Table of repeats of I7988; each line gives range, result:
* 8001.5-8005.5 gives 9.31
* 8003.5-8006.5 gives 9.07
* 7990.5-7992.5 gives 8.65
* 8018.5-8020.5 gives 9.91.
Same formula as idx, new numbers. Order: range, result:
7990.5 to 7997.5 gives 8.277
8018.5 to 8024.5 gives 8.897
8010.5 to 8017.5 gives 8.716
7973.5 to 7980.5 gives 8.961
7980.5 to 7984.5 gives 8.643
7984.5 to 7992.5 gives 8.162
